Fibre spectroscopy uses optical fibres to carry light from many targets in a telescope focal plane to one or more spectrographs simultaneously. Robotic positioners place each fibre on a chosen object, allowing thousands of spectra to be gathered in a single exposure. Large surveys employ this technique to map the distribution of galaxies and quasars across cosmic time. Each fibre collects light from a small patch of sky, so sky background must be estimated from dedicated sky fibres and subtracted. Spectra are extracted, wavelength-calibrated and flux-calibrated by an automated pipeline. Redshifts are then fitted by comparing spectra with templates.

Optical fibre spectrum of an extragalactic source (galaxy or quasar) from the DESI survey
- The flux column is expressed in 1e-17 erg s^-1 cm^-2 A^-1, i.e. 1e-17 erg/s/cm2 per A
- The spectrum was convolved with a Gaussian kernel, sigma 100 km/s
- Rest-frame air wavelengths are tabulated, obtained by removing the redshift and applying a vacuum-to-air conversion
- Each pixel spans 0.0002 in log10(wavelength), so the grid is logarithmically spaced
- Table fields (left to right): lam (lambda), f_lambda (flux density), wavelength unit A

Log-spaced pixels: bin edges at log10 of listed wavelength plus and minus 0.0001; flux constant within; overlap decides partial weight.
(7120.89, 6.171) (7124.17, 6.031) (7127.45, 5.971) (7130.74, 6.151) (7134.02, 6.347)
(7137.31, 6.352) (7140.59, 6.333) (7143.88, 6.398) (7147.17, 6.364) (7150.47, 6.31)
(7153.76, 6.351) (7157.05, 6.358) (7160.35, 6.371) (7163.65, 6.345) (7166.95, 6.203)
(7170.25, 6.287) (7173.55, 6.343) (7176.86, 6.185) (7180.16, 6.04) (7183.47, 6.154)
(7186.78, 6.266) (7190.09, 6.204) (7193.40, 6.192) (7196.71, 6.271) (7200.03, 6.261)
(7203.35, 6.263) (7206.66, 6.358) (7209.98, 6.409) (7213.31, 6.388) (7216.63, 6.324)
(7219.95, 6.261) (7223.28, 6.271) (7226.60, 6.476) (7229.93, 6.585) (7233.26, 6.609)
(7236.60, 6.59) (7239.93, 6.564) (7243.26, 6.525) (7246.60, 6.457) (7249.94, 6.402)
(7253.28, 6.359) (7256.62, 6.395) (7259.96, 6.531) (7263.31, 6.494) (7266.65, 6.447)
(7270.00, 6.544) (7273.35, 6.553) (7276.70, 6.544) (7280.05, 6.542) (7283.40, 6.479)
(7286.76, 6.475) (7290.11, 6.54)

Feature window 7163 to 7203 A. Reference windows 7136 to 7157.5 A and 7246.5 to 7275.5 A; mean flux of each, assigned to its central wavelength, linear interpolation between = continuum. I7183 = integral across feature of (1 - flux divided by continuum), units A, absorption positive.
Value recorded 1.02 A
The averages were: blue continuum 6.35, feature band 6.23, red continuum 6.47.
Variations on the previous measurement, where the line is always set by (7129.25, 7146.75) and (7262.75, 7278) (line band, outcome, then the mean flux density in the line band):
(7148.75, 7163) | 0.0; 6.35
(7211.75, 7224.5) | 0.3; 6.31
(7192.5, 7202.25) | 0.3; 6.24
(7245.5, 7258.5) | 0.2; 6.4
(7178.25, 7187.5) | 0.4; 6.14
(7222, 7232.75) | 0.0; 6.47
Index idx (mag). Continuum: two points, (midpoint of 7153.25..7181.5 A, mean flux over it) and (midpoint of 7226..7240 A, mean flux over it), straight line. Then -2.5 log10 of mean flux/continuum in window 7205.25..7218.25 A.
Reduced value 0.018 mag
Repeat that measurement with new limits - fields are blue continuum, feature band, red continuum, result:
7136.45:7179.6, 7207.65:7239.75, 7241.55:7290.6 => 0.00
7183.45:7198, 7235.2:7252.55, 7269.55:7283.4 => -0.01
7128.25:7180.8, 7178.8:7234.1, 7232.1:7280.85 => 0.02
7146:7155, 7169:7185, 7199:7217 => 0.02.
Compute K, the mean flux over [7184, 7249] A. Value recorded 6.38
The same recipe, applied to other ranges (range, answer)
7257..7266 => 6.49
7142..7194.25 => 6.27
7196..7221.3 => 6.32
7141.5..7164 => 6.36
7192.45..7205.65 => 6.26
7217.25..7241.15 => 6.47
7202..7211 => 6.35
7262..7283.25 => 6.52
